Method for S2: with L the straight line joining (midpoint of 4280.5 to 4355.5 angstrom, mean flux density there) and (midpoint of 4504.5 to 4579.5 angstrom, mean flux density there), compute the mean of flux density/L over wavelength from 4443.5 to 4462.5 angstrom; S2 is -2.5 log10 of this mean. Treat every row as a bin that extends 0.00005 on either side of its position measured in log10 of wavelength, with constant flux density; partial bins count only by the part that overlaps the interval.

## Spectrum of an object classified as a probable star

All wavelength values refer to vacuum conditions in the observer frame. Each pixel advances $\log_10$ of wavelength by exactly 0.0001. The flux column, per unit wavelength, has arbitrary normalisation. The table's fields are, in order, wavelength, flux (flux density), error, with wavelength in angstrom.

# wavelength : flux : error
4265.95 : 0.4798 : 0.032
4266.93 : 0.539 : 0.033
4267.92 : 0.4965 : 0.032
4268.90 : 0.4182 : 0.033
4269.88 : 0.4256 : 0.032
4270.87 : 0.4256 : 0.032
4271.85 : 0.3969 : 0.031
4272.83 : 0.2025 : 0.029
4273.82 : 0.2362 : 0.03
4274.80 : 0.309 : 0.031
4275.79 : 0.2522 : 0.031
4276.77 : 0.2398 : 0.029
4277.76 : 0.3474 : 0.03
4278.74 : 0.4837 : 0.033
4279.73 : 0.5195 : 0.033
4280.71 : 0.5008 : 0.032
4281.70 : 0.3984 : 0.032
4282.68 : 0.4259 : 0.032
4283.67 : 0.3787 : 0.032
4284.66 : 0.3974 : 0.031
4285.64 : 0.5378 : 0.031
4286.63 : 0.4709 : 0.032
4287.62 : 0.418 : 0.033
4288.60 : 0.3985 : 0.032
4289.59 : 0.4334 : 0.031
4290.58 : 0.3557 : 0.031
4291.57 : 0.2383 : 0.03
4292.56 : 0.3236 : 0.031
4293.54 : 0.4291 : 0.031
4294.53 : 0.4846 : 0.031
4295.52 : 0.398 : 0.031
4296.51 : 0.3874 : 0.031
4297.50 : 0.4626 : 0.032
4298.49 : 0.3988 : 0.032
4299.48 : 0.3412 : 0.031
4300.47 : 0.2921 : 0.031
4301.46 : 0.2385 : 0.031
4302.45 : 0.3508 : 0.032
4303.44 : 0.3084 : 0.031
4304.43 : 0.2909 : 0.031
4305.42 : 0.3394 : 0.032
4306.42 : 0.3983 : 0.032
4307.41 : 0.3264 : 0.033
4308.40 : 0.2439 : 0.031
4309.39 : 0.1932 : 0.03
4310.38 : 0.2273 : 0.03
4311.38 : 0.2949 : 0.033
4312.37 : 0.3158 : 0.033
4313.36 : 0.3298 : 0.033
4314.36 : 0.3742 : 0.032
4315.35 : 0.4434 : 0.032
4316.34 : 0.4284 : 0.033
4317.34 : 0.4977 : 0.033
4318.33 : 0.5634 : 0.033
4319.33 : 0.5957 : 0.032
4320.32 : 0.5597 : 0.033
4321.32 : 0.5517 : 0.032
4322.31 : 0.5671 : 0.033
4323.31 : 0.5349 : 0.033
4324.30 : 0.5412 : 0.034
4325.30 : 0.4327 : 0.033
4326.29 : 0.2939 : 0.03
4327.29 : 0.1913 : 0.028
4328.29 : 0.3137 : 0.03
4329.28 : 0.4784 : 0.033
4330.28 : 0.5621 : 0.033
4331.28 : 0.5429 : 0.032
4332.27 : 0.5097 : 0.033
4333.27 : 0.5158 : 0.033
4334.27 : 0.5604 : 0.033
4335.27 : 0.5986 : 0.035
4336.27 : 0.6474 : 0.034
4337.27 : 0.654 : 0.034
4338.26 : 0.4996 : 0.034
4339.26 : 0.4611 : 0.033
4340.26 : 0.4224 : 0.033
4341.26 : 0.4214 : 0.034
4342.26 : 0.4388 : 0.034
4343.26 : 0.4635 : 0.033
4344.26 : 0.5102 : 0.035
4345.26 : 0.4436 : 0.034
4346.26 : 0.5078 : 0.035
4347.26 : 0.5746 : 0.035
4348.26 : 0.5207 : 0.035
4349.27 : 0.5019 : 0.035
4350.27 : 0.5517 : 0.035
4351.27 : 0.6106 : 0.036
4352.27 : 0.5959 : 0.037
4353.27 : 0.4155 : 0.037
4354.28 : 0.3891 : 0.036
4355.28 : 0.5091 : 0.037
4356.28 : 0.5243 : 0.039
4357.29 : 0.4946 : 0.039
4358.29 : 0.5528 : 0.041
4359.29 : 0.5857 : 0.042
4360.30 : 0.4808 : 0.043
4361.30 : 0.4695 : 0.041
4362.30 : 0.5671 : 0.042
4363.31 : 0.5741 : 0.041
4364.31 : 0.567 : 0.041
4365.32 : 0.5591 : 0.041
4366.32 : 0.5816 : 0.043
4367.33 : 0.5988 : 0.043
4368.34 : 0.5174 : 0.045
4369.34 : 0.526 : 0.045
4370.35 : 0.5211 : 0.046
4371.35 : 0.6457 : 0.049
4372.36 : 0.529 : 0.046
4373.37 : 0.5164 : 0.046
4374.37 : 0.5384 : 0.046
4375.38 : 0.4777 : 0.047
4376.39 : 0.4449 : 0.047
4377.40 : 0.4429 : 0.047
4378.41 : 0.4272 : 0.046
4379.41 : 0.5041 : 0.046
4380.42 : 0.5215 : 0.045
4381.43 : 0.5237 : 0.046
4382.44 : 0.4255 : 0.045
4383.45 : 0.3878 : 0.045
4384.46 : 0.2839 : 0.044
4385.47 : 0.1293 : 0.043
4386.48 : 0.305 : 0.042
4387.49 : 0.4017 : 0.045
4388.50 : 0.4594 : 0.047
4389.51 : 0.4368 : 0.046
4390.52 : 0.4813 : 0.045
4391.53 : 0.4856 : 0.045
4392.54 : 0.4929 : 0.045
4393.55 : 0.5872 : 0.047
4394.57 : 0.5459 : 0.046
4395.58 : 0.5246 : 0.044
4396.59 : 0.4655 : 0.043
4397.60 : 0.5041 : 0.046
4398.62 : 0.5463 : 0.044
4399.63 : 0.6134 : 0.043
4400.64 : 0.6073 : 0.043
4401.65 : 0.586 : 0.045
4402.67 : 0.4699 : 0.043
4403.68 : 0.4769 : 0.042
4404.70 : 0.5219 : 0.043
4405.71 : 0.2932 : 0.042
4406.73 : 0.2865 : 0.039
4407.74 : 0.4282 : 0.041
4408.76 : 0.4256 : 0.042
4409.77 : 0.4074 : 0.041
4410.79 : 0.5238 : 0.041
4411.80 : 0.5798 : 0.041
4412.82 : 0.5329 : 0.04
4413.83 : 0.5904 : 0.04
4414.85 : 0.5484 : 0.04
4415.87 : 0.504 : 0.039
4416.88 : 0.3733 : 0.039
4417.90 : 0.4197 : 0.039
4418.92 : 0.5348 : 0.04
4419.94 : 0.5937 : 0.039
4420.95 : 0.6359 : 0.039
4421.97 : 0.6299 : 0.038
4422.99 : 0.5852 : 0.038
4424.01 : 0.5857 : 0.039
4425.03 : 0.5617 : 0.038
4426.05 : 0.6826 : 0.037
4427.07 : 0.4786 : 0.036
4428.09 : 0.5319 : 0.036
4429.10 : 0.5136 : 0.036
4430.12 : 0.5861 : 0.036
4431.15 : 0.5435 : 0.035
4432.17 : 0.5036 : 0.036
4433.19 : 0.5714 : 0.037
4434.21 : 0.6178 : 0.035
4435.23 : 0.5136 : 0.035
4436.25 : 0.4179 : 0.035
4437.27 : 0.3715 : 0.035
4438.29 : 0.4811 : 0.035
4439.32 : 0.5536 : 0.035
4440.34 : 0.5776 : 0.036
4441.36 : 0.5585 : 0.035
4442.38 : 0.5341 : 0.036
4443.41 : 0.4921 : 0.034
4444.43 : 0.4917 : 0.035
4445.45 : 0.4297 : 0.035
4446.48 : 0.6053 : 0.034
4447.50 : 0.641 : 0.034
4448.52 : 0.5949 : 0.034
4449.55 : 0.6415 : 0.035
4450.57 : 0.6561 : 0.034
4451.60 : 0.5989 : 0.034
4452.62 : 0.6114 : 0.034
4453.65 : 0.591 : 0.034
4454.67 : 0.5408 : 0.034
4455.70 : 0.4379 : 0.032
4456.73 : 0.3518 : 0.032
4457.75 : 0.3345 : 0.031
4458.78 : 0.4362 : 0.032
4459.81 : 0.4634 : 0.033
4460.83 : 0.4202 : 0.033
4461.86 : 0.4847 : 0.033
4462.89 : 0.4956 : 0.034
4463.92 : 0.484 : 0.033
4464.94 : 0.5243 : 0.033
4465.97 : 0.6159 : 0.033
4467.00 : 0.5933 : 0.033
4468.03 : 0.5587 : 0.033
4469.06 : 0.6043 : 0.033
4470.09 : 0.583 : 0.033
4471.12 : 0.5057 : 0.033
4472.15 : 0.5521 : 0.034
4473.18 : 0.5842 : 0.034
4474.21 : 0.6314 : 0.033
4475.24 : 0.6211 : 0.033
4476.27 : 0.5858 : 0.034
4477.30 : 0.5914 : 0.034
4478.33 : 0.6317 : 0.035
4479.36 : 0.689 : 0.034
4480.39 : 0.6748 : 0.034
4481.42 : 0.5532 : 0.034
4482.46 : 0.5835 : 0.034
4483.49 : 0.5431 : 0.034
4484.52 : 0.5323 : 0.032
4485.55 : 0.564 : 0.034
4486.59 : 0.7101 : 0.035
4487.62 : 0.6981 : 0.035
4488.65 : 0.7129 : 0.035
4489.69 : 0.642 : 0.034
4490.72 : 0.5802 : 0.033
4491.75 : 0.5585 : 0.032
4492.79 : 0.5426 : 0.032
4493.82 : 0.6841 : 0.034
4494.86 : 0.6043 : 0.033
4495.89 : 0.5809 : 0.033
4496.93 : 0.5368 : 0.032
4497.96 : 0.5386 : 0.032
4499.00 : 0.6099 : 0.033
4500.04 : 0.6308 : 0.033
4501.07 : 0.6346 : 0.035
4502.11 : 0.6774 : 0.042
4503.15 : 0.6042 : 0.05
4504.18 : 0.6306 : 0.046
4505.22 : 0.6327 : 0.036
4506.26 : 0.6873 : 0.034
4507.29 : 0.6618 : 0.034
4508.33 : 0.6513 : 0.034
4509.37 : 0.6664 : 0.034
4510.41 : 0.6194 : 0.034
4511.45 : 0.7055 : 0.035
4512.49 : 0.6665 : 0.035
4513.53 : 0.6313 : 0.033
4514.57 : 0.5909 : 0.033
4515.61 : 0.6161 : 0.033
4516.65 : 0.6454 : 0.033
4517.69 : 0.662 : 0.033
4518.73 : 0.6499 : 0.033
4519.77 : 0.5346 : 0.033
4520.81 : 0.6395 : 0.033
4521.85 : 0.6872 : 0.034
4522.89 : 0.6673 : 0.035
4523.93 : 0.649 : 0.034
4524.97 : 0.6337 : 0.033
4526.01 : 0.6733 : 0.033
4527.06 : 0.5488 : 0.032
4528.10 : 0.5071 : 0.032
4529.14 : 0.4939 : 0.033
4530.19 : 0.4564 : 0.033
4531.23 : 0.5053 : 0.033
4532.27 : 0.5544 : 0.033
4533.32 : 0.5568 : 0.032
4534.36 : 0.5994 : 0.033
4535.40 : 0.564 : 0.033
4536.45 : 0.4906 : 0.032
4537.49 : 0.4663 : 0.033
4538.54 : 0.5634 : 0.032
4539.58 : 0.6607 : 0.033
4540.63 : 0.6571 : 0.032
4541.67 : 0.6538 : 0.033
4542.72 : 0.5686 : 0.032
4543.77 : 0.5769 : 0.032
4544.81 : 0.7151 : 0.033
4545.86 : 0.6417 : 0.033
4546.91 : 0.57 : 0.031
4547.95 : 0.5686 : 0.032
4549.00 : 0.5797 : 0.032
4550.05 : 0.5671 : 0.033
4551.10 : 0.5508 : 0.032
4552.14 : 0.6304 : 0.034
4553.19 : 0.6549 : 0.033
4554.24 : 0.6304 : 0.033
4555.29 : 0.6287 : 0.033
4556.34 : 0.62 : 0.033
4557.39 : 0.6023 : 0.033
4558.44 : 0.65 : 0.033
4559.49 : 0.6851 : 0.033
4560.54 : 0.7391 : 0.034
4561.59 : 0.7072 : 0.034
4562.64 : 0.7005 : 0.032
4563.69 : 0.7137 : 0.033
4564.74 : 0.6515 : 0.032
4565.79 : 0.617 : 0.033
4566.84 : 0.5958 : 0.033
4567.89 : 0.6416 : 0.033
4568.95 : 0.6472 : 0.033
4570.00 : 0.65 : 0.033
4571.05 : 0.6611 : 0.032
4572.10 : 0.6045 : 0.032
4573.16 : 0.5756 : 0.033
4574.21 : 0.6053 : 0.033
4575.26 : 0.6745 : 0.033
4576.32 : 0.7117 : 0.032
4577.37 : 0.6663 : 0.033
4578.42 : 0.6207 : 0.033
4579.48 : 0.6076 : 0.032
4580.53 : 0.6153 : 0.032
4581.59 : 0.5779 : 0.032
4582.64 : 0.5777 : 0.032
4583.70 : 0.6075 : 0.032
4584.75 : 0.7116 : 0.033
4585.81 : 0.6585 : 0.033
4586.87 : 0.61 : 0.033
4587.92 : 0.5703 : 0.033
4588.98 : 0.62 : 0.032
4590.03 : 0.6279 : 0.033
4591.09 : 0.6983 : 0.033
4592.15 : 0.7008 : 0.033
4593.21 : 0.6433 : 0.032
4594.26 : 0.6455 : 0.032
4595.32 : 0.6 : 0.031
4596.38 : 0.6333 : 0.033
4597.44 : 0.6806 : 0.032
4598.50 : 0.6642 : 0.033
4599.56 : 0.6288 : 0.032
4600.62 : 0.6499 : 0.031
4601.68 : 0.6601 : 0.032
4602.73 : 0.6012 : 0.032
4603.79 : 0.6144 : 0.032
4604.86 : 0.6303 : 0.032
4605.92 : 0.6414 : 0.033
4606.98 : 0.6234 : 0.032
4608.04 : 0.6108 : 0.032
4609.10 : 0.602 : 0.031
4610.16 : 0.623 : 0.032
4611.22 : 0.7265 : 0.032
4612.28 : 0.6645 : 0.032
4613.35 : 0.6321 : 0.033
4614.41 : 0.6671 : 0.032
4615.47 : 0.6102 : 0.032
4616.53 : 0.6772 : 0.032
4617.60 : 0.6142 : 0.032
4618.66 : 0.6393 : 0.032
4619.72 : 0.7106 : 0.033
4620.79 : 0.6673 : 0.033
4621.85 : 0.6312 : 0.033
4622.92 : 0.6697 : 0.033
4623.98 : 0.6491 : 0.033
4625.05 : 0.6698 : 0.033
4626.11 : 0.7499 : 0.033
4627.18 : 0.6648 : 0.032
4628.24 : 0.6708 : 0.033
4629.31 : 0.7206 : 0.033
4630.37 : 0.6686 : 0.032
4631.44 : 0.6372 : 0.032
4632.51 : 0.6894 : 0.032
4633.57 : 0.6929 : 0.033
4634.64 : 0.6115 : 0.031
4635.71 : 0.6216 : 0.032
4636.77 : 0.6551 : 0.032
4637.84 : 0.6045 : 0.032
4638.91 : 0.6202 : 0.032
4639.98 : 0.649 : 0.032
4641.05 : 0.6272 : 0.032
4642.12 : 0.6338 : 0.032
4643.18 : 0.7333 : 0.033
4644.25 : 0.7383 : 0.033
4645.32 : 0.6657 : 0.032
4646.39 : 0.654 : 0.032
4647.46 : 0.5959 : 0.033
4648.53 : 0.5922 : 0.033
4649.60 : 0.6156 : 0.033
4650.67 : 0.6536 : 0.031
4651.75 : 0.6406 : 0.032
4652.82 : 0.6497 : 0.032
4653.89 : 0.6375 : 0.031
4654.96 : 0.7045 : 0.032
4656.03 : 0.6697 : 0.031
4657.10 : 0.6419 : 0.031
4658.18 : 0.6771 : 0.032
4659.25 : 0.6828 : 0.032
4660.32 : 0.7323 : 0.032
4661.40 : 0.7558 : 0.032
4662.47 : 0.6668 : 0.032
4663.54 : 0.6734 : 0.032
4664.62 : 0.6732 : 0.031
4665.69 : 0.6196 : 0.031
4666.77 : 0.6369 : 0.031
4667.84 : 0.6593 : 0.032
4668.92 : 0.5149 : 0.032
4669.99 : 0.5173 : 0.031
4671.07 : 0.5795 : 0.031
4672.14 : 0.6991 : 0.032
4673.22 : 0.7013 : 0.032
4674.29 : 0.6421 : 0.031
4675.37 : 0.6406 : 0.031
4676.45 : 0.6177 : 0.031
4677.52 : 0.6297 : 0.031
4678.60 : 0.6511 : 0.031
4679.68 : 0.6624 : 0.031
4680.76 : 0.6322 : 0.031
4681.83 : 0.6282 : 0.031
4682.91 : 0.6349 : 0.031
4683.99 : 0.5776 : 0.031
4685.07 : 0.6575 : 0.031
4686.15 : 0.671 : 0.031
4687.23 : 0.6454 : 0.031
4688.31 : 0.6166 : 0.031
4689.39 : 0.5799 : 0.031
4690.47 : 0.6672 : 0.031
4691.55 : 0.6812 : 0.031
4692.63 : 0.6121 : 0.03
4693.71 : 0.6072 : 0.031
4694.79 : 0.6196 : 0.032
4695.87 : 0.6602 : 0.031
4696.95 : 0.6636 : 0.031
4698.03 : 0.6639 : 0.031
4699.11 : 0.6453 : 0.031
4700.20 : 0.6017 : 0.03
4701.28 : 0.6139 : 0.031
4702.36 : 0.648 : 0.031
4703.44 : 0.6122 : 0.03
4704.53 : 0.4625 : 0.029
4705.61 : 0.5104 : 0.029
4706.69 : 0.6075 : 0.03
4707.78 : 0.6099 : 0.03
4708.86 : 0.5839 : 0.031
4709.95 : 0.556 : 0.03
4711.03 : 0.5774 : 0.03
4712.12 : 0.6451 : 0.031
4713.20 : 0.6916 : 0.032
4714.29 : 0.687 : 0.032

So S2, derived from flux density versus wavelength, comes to 0.06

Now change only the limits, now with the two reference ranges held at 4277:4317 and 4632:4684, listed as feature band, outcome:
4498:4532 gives -0.15 mag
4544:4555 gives -0.08 mag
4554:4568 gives -0.15 mag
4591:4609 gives -0.06 mag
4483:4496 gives -0.18 mag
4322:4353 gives -0.23 mag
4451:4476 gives -0.06 mag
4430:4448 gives -0.10 mag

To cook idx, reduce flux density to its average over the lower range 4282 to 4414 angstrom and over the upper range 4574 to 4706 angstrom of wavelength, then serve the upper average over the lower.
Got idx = 1.40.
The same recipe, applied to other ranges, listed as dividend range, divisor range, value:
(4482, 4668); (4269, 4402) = 1.41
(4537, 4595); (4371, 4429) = 1.28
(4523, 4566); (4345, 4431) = 1.20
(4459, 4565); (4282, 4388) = 1.34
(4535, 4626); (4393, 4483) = 1.19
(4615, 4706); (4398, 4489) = 1.19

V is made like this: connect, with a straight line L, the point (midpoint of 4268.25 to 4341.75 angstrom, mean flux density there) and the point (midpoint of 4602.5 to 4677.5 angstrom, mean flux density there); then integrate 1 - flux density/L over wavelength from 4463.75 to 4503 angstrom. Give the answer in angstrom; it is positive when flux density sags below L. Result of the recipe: -4.4 angstrom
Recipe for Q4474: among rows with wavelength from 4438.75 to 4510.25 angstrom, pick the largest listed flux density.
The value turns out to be 0.7129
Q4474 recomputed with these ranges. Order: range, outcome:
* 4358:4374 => 0.6457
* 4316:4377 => 0.654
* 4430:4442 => 0.6178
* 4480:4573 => 0.7391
